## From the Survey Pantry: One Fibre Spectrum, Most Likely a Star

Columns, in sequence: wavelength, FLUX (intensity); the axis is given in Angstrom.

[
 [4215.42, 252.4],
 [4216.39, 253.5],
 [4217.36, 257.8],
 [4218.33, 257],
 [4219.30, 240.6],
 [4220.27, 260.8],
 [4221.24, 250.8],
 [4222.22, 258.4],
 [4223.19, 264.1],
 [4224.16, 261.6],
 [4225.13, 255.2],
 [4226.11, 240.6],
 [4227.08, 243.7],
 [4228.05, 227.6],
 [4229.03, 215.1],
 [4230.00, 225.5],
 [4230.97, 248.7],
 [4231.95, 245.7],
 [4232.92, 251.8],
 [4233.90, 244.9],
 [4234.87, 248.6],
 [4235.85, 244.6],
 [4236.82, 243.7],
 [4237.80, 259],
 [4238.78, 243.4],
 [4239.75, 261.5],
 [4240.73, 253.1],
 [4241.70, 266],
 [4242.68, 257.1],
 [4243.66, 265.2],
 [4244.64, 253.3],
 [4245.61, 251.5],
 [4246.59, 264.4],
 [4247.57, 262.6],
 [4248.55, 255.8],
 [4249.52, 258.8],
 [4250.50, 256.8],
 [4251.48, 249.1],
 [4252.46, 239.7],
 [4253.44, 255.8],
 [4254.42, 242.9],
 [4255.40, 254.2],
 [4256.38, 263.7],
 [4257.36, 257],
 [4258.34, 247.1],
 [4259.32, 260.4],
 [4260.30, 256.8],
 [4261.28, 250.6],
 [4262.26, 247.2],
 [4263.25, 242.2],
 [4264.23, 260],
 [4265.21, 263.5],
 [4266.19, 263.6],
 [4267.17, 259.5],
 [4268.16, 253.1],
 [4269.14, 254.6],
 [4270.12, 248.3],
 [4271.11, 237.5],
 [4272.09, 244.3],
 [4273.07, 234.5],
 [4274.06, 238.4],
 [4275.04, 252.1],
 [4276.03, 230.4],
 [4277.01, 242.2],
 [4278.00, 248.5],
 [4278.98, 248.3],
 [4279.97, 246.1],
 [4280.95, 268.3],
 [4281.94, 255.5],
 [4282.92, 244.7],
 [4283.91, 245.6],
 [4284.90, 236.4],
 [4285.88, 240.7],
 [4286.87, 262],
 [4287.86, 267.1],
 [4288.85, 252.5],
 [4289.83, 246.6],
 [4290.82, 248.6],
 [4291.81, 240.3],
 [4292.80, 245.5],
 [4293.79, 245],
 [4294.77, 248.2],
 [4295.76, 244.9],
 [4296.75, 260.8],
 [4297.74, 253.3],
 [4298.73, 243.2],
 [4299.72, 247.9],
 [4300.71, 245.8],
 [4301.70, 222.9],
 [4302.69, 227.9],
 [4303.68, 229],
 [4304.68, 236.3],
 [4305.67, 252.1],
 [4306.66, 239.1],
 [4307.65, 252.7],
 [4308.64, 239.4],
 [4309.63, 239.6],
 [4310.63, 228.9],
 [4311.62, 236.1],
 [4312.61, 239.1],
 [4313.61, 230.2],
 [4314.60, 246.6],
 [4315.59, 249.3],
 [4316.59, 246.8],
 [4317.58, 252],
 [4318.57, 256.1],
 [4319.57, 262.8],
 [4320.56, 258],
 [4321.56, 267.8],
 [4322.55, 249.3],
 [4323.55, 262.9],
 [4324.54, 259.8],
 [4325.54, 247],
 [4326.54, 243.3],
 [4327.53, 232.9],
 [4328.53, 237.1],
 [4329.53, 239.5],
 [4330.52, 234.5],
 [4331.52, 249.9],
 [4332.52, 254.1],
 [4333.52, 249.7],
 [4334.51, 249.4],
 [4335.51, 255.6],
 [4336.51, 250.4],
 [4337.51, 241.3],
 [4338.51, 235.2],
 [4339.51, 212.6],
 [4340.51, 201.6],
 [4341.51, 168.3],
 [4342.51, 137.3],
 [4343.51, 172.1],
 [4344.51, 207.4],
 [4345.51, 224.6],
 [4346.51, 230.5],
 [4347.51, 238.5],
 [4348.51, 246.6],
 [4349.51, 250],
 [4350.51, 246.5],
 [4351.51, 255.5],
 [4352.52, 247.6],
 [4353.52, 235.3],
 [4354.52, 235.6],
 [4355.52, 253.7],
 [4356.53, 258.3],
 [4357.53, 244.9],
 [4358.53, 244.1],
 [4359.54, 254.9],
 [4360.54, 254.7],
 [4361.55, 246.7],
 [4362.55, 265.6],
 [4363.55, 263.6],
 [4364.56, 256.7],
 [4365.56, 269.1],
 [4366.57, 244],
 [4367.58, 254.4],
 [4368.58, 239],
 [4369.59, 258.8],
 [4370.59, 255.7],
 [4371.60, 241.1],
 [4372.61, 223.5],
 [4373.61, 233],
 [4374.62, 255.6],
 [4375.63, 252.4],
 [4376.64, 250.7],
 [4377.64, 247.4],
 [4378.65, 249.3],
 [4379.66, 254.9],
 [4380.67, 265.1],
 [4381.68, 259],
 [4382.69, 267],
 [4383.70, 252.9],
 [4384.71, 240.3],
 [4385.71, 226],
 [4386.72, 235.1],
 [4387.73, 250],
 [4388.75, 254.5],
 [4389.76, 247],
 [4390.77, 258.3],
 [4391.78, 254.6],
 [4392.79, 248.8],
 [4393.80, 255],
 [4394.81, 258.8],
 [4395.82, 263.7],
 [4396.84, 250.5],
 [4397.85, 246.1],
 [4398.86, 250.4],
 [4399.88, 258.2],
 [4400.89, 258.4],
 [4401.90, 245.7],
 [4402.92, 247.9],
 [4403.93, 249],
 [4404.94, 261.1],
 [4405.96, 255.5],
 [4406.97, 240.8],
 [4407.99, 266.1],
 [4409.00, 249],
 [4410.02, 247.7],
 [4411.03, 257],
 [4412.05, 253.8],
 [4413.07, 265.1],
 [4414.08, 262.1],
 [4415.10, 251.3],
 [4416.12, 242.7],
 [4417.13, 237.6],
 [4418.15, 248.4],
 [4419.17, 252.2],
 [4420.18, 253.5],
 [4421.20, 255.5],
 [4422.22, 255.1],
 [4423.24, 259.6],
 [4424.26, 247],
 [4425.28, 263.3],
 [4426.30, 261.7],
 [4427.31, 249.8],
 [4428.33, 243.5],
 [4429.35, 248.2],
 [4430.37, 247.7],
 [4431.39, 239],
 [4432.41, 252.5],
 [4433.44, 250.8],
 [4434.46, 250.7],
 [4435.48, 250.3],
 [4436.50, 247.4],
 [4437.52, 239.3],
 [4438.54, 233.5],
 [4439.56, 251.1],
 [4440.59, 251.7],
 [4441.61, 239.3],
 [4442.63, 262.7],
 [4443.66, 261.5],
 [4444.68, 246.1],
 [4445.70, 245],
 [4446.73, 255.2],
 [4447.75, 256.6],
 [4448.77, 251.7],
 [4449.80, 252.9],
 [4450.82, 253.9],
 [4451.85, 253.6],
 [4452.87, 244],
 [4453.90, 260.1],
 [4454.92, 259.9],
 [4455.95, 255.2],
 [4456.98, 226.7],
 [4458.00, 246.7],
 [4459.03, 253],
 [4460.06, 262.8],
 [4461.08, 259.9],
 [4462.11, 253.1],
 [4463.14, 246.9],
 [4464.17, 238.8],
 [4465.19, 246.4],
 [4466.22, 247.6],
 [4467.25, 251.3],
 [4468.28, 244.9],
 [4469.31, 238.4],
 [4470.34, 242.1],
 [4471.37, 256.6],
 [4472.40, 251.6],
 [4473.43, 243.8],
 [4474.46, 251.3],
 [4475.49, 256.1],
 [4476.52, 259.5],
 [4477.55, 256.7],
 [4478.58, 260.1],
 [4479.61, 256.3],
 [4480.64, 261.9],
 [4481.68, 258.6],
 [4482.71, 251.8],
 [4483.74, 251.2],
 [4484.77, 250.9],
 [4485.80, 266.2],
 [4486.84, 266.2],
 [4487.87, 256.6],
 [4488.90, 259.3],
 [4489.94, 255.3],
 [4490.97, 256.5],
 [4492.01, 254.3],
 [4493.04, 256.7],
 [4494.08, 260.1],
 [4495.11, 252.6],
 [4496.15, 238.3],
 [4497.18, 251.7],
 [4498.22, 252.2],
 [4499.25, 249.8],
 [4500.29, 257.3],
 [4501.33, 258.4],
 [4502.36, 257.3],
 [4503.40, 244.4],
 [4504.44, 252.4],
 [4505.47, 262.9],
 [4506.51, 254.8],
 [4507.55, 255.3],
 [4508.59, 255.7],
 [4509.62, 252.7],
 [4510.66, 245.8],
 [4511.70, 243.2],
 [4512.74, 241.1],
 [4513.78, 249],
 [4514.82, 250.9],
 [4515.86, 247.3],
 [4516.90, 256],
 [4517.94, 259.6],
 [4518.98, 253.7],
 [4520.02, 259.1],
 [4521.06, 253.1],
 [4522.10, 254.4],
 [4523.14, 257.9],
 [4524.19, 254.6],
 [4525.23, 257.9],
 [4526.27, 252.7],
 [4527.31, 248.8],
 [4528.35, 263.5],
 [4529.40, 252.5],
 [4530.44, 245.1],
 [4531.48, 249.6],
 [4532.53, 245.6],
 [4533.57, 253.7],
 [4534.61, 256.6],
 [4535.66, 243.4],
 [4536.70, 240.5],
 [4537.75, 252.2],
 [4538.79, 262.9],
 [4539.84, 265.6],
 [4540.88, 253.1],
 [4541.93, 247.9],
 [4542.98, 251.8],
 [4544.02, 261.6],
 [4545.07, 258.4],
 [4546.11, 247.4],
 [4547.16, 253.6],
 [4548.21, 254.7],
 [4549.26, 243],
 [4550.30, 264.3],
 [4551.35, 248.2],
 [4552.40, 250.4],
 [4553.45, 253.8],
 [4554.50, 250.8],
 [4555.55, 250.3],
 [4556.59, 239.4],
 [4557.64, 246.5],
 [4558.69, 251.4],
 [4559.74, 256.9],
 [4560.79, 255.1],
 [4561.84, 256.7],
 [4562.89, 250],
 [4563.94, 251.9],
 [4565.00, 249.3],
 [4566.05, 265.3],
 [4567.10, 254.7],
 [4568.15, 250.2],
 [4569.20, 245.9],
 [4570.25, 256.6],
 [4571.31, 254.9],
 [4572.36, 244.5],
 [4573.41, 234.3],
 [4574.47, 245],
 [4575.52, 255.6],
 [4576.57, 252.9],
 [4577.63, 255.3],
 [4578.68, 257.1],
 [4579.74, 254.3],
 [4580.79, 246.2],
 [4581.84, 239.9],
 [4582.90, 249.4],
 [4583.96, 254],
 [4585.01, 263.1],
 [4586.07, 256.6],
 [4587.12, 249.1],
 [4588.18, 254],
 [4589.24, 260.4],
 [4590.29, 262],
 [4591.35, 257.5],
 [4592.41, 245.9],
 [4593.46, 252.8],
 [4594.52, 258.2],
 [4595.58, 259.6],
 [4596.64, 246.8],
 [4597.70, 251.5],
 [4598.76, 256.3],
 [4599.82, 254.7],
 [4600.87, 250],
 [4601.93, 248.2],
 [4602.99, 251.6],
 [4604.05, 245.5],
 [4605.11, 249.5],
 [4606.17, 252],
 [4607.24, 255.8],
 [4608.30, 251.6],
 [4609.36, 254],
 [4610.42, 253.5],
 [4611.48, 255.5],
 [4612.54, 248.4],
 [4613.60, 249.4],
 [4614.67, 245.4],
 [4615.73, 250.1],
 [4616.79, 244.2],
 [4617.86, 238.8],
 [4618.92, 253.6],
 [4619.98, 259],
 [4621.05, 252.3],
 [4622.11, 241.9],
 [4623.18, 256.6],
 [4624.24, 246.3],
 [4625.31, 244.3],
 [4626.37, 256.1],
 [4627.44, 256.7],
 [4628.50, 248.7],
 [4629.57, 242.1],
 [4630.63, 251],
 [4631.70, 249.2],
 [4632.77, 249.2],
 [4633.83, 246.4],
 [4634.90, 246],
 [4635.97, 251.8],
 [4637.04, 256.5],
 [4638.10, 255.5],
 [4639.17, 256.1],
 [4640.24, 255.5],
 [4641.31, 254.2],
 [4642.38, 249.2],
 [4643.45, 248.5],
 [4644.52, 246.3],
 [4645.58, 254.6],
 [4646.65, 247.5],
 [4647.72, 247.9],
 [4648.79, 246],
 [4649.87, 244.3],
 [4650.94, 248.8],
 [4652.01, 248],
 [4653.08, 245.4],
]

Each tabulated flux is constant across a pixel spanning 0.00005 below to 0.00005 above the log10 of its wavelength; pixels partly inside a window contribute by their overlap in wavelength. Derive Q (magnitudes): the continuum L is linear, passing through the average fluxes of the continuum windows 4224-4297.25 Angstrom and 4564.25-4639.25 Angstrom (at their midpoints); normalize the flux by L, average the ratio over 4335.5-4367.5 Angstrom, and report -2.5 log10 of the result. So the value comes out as 0.06 mag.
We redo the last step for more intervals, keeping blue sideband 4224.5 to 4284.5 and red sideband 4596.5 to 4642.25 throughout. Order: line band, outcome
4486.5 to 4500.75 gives -0.02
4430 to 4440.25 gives 0.02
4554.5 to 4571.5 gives -0.01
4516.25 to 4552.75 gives -0.01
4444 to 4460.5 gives 0.00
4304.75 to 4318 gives 0.03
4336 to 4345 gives 0.23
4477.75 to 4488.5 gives -0.03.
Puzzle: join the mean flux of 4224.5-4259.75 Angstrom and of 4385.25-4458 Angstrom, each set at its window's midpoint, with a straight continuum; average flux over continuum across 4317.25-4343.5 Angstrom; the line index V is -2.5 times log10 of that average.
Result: 0.06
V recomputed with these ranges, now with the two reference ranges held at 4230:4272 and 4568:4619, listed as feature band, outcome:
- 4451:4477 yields 0.01 mag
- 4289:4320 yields 0.04 mag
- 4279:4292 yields 0.01 mag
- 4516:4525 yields -0.02 mag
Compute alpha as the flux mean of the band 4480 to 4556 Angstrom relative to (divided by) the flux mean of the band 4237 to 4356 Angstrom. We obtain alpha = 1.0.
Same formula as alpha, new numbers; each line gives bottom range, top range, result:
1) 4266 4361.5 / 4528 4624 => 1.04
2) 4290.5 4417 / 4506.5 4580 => 1.03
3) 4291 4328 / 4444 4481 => 1.02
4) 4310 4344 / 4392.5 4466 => 1.06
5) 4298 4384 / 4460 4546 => 1.04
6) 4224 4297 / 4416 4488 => 1.01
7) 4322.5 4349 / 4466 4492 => 1.10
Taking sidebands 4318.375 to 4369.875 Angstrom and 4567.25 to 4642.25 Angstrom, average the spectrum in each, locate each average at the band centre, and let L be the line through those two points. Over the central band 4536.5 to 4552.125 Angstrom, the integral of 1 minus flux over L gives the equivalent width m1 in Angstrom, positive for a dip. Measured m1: -0.3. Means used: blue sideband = 241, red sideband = 251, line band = 254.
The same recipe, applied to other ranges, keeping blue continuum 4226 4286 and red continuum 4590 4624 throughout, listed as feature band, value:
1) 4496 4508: -0.1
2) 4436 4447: 0.1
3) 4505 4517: 0.0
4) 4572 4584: 0.1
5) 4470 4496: -0.5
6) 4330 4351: 2.0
